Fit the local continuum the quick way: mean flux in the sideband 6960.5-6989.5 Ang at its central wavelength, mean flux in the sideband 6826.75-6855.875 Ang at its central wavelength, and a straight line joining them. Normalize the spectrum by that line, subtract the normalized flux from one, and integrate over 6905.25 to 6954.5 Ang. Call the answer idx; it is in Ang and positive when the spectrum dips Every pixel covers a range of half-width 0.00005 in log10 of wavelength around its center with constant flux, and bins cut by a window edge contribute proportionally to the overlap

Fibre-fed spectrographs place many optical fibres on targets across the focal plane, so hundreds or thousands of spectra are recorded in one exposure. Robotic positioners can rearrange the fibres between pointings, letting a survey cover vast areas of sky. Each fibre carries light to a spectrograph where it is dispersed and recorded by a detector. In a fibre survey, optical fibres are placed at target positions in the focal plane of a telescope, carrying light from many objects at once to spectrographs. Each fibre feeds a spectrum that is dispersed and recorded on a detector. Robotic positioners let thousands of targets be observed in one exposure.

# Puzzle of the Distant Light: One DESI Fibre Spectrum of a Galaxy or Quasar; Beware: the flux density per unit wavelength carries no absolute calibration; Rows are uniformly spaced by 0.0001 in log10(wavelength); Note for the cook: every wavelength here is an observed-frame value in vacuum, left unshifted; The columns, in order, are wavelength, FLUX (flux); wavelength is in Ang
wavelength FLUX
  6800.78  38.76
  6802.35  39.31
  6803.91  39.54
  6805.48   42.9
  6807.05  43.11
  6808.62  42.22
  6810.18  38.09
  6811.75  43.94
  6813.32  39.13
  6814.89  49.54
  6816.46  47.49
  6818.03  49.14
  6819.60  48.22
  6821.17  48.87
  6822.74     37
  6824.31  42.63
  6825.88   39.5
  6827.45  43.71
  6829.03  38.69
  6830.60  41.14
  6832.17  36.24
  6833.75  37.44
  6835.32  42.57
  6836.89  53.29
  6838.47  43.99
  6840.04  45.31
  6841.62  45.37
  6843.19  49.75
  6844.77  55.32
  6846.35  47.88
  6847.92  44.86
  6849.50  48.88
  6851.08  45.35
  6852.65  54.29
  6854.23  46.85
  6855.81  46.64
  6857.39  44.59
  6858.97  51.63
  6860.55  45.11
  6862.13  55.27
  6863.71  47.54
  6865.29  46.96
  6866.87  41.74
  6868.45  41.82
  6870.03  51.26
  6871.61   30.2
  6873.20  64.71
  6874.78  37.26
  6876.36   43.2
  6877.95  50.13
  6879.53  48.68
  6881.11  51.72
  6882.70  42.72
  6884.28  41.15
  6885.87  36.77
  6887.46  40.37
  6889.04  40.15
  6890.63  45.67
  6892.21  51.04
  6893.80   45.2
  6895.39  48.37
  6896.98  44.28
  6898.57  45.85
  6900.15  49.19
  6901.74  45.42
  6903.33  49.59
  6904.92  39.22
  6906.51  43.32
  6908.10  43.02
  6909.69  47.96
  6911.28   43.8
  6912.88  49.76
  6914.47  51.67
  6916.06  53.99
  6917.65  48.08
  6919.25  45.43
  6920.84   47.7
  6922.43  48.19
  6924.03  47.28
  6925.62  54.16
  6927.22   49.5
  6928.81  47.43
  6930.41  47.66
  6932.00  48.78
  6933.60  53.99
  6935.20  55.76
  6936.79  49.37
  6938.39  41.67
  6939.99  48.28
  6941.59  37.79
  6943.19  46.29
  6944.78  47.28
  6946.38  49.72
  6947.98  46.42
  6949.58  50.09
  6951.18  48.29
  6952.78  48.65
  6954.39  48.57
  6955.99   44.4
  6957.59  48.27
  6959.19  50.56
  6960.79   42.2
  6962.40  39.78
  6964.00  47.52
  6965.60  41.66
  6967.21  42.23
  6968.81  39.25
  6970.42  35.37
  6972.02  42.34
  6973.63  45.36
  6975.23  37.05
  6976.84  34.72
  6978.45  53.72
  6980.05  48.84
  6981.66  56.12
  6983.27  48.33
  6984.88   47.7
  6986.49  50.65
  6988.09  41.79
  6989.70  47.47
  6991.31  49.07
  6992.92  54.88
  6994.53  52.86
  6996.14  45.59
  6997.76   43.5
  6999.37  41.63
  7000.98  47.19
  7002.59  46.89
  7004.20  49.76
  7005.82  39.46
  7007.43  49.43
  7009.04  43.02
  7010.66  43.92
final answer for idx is -3.6 Ang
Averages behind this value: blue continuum 45.6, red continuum 44.3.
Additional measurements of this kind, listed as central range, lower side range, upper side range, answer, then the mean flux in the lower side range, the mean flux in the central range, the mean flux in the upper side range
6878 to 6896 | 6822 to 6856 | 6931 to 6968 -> 0.3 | 44.8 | 44.9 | 46.9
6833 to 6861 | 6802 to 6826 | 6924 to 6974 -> -2.0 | 43.3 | 47.2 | 46.4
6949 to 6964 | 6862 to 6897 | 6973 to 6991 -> -0.1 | 45.3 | 46.7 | 46.6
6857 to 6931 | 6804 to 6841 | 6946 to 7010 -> -3.4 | 43.2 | 46.5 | 46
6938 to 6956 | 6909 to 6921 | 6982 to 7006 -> 0.6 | 48.6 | 46.6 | 47.5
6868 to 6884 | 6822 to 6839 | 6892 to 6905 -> -0.4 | 41.4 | 46.1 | 46.6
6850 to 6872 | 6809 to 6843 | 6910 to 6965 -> -0.9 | 43.5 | 46.7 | 47.9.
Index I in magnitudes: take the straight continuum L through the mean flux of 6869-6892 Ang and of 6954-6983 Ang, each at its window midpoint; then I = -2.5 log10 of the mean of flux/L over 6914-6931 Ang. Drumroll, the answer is -0.11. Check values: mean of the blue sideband 44.7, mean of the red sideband 44.4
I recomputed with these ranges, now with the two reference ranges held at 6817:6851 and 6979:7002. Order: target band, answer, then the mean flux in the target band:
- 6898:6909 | 0.03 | 45.1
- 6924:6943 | -0.03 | 48.4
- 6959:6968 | 0.10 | 43.5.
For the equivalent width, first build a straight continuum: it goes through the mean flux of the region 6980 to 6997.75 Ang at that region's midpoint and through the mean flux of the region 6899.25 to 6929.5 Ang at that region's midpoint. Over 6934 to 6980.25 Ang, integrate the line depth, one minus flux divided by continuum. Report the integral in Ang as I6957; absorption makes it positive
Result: 3.1 Ang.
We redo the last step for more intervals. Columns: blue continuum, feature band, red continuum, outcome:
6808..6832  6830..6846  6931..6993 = -0.6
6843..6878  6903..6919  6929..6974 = -0.1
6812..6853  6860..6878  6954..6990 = -0.4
